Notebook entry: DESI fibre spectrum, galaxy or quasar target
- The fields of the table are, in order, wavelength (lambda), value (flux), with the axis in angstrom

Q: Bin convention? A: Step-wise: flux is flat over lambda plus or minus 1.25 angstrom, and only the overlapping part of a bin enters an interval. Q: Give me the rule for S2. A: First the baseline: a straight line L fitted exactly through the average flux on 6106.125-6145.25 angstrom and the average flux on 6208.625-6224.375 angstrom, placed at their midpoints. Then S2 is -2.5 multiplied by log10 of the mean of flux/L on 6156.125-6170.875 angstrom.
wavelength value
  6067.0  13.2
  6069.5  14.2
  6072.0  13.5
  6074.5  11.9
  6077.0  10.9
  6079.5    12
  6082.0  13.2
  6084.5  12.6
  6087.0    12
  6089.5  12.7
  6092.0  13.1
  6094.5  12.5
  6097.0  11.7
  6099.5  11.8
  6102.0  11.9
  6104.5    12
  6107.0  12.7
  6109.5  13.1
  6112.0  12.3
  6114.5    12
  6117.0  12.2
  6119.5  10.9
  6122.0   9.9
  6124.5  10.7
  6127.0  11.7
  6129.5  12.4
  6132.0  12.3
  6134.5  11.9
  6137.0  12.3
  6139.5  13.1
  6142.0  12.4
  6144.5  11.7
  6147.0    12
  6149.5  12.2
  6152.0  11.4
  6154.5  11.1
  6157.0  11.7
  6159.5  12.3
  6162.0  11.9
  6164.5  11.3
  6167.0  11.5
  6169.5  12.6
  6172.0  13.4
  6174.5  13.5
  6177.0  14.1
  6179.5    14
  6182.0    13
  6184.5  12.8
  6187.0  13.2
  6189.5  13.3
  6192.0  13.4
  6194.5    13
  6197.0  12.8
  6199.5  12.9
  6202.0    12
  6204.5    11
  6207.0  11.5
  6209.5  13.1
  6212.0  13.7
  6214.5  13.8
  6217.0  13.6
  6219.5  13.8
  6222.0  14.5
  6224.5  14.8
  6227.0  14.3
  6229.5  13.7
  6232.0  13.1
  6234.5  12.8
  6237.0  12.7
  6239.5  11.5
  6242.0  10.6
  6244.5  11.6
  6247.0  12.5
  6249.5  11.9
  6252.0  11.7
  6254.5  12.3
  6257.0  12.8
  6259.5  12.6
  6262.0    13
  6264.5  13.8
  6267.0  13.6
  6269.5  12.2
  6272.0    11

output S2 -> 0.07 mag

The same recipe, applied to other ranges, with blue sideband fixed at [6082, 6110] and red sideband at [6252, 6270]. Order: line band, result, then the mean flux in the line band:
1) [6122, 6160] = 0.057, 11.9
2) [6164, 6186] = -0.031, 13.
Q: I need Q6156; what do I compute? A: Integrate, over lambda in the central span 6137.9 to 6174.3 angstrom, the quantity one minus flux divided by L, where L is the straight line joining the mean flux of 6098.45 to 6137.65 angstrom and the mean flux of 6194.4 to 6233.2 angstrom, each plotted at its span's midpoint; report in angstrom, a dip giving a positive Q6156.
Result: 1.0 angstrom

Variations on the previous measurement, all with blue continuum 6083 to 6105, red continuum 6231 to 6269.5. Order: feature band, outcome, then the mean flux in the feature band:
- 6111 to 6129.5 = 1.3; 11.4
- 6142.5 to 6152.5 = 0.3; 11.9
